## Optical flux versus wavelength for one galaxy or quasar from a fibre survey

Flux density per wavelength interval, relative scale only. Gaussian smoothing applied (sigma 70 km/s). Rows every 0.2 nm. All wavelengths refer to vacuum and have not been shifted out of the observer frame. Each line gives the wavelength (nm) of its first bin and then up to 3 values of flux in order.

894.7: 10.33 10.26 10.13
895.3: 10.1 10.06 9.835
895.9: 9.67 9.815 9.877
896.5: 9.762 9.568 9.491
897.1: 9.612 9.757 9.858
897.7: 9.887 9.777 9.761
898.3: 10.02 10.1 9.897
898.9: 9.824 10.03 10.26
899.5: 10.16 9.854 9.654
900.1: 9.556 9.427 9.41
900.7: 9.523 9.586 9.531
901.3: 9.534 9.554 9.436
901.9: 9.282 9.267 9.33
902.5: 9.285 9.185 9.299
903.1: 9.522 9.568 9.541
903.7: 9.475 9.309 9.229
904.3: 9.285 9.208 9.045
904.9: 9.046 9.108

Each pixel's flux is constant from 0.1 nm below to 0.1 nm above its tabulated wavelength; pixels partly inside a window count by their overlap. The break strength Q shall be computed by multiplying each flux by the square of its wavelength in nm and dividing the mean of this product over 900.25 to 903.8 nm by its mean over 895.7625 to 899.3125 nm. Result 0.97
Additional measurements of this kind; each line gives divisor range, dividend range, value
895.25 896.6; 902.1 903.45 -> 0.96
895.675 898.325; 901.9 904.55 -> 0.97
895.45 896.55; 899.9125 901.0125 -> 0.98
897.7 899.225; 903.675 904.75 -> 0.94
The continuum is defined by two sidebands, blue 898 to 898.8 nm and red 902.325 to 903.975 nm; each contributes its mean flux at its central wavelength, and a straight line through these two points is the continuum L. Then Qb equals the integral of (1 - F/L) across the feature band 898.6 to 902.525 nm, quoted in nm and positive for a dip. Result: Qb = 0.03 nm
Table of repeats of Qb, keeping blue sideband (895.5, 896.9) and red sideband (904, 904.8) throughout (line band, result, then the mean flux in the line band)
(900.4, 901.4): -0.01 nm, 9.52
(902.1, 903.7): -0.02 nm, 9.39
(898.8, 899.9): -0.05 nm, 9.99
